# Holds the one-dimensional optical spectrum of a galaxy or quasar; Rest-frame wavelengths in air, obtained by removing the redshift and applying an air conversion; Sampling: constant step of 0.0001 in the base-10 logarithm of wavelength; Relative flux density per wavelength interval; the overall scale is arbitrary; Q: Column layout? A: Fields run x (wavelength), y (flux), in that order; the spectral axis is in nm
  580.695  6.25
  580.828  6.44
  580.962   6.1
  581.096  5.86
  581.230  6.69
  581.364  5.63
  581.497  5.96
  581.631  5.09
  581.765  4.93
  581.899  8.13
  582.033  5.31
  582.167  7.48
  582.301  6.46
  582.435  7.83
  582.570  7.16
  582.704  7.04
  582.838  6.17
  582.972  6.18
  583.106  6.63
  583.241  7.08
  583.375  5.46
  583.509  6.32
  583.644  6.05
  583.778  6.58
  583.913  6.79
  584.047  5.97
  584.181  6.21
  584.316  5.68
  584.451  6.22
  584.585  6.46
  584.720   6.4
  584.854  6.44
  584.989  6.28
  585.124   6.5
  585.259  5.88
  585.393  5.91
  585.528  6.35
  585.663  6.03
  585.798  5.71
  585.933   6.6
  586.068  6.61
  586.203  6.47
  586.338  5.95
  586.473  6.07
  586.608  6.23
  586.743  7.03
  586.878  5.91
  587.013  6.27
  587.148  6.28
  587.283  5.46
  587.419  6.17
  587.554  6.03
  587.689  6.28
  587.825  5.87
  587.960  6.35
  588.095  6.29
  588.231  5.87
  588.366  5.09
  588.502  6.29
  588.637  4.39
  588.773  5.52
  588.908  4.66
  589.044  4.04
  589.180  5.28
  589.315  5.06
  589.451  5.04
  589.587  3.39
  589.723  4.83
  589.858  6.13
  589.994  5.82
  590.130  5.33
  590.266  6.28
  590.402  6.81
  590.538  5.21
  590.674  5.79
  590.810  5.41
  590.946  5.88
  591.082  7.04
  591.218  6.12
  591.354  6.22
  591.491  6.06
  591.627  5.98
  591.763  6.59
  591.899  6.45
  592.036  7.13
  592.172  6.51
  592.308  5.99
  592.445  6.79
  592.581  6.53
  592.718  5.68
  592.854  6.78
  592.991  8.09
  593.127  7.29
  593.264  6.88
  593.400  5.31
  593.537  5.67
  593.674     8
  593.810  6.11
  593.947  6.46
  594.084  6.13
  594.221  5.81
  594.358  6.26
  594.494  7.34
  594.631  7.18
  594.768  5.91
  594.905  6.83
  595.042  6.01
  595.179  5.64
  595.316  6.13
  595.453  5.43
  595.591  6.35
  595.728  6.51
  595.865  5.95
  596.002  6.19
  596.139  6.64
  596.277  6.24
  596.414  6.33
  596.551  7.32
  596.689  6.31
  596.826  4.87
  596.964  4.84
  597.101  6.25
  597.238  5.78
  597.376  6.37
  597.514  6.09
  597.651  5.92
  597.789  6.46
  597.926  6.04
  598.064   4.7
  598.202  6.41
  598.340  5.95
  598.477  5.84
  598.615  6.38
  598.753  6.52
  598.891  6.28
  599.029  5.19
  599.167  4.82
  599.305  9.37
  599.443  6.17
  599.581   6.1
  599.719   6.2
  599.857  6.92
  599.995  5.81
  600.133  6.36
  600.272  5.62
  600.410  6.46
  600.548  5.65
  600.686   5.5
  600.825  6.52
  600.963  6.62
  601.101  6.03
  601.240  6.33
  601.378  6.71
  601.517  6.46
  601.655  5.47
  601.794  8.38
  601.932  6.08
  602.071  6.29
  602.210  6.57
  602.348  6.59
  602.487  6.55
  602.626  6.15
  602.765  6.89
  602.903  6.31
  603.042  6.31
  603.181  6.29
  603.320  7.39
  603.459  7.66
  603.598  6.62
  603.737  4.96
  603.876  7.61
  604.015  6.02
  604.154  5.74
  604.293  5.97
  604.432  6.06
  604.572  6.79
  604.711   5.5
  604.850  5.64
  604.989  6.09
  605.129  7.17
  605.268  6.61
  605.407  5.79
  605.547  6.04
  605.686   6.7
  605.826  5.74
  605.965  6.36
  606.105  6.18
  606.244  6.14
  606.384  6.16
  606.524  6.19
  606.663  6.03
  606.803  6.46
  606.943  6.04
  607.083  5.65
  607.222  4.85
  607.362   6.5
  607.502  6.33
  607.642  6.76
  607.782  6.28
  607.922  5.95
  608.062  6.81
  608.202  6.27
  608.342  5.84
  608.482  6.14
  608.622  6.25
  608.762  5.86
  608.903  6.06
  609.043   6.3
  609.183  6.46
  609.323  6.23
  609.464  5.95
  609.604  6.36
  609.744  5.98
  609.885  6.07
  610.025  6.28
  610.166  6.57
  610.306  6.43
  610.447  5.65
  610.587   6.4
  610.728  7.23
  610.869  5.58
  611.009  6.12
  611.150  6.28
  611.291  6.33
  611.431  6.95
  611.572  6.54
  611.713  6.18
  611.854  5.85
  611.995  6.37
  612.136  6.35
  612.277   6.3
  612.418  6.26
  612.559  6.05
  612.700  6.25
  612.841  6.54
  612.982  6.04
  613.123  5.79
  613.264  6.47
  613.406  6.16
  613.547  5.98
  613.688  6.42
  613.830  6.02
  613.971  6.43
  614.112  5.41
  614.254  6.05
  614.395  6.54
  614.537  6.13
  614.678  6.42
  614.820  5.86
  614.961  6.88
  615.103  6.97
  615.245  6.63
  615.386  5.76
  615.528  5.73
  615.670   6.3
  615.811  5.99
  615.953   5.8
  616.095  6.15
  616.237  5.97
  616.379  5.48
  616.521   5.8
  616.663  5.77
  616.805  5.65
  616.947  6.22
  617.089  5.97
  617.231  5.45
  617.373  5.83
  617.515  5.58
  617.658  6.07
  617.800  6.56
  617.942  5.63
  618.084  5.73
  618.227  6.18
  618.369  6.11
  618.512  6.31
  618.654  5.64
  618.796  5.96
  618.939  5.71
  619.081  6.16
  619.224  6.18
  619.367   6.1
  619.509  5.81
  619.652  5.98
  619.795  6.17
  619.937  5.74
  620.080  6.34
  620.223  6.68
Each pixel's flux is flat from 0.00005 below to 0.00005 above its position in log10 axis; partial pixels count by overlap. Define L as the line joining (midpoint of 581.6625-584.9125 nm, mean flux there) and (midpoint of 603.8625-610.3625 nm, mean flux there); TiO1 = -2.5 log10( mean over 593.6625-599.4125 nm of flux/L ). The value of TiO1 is 0.017 mag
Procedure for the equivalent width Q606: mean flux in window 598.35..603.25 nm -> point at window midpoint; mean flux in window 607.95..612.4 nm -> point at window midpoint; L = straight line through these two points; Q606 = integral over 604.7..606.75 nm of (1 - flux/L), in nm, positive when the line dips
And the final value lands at 0.04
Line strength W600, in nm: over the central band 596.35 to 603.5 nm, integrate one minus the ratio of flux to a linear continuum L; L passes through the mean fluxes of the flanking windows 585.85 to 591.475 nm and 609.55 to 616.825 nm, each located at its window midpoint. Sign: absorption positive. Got -0.36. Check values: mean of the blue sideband 5.79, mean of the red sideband 6.19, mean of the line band 6.27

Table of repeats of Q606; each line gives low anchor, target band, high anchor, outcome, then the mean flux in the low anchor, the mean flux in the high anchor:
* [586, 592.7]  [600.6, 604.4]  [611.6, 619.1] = -0.288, 5.89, 6.07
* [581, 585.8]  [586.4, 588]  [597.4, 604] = 0.039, 6.31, 6.33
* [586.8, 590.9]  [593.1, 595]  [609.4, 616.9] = -0.261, 5.58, 6.18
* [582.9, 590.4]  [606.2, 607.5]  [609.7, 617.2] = 0.021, 5.93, 6.17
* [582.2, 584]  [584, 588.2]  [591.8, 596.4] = 0.236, 6.6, 6.43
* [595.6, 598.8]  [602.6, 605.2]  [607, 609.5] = -0.112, 6.09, 6.14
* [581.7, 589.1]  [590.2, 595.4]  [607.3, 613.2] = -0.148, 6.17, 6.26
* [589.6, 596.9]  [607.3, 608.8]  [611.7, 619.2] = -0.036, 6.25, 6.07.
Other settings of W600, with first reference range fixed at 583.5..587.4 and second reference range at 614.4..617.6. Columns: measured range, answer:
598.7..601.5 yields -0.060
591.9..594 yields -0.147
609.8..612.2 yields -0.097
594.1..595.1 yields -0.048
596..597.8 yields 0.015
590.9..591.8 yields -0.012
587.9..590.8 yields 0.374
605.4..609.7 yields -0.053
